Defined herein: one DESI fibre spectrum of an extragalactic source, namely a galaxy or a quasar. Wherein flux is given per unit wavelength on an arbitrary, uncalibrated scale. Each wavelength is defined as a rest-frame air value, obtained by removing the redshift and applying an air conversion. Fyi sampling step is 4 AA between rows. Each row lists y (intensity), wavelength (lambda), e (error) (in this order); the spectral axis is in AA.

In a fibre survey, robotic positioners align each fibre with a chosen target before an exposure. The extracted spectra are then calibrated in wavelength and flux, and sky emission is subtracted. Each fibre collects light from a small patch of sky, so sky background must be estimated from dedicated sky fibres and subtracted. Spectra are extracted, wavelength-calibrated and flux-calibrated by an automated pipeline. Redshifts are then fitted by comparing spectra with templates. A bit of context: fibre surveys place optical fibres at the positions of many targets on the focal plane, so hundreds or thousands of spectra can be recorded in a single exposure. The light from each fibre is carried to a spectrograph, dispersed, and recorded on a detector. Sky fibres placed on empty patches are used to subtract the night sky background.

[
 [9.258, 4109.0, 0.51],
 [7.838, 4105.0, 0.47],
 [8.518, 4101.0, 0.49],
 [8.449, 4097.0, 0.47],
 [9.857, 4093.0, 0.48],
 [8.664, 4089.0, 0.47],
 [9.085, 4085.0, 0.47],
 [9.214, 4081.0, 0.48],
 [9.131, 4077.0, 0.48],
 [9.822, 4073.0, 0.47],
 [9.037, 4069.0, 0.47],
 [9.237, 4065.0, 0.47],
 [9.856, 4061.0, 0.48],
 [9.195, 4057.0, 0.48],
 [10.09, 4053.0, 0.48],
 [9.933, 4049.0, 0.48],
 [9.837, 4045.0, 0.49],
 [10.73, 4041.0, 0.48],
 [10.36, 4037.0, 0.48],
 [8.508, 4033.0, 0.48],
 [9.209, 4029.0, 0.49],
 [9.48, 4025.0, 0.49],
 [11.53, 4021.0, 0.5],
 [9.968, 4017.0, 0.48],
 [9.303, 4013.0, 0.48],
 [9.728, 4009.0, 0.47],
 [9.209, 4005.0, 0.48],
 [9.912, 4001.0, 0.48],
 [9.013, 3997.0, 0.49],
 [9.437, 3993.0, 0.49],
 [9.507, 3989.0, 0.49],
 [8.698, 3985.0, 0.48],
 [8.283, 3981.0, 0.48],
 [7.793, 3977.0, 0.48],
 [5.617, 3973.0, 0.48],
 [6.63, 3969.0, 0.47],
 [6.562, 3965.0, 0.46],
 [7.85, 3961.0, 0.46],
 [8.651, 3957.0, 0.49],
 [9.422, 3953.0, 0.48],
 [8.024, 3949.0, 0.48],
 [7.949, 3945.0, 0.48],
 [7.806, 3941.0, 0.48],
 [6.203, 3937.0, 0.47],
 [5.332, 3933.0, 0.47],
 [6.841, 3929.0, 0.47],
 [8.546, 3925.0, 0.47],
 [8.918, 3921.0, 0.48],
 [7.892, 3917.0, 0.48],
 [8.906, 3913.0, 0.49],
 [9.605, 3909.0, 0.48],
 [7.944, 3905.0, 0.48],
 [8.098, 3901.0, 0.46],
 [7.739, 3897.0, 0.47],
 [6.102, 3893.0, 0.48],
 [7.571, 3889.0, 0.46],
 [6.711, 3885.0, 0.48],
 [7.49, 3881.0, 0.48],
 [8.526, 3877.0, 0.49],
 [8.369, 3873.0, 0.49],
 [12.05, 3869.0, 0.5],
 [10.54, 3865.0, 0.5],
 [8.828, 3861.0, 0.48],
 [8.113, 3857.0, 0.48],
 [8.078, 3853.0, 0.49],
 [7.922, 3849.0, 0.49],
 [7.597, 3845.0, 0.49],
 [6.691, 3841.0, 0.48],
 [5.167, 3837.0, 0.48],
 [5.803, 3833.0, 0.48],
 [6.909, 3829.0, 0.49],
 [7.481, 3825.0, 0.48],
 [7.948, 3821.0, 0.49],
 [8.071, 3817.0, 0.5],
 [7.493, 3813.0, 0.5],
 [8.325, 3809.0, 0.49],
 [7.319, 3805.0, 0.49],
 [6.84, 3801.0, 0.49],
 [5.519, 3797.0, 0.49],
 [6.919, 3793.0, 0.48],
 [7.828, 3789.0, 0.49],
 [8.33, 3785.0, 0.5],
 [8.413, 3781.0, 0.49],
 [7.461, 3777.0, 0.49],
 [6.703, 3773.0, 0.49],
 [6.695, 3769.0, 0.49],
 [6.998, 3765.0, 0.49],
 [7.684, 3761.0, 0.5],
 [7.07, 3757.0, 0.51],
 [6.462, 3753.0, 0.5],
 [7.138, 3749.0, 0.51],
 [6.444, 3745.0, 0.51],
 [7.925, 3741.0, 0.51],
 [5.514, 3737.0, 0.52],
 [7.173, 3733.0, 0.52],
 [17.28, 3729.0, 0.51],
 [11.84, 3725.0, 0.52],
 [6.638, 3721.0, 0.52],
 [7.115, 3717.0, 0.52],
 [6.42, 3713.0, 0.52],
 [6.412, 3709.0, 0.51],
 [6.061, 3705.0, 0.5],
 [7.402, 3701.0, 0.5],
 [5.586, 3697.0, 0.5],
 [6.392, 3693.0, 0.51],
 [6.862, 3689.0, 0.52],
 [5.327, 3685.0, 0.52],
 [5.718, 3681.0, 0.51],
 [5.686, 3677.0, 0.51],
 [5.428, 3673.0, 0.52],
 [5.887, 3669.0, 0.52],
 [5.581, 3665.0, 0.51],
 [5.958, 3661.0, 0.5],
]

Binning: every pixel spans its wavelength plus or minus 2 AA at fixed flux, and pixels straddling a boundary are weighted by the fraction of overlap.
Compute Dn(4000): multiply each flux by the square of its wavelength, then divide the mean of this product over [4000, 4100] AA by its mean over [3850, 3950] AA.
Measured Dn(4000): 1.28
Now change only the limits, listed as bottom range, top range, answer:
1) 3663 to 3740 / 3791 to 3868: 1.13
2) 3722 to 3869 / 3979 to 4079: 1.38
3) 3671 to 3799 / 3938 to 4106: 1.44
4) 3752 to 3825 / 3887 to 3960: 1.15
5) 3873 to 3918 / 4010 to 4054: 1.34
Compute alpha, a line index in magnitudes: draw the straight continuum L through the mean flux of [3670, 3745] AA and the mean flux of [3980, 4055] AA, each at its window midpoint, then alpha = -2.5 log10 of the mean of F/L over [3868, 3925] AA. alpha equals 0.06 mag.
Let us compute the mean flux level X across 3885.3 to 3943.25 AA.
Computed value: 7.65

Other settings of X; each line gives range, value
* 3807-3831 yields 7.7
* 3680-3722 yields 6.37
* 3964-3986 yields 7.23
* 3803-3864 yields 7.5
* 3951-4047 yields 8.97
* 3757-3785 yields 7.38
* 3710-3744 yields 8.6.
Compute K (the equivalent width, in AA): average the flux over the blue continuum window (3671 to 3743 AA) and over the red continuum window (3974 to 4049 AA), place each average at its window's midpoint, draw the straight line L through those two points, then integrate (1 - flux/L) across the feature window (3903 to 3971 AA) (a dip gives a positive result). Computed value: 8.2 AA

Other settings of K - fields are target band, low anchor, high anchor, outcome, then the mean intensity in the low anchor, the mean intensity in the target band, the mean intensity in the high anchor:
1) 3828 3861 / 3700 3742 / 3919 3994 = 3.4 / 8.19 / 7.15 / 7.77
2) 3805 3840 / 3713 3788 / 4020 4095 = 4.8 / 7.9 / 7.15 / 9.59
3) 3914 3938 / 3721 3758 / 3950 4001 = 2.5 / 8.48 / 7.4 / 8.19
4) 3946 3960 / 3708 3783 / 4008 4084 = 0.8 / 7.78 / 8.58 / 9.68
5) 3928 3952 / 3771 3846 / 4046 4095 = 3.4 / 7.2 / 7.13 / 9.44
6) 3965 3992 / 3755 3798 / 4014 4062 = 4.6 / 7.28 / 7.73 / 9.88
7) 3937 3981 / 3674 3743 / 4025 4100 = 6.1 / 7.35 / 7.6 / 9.44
